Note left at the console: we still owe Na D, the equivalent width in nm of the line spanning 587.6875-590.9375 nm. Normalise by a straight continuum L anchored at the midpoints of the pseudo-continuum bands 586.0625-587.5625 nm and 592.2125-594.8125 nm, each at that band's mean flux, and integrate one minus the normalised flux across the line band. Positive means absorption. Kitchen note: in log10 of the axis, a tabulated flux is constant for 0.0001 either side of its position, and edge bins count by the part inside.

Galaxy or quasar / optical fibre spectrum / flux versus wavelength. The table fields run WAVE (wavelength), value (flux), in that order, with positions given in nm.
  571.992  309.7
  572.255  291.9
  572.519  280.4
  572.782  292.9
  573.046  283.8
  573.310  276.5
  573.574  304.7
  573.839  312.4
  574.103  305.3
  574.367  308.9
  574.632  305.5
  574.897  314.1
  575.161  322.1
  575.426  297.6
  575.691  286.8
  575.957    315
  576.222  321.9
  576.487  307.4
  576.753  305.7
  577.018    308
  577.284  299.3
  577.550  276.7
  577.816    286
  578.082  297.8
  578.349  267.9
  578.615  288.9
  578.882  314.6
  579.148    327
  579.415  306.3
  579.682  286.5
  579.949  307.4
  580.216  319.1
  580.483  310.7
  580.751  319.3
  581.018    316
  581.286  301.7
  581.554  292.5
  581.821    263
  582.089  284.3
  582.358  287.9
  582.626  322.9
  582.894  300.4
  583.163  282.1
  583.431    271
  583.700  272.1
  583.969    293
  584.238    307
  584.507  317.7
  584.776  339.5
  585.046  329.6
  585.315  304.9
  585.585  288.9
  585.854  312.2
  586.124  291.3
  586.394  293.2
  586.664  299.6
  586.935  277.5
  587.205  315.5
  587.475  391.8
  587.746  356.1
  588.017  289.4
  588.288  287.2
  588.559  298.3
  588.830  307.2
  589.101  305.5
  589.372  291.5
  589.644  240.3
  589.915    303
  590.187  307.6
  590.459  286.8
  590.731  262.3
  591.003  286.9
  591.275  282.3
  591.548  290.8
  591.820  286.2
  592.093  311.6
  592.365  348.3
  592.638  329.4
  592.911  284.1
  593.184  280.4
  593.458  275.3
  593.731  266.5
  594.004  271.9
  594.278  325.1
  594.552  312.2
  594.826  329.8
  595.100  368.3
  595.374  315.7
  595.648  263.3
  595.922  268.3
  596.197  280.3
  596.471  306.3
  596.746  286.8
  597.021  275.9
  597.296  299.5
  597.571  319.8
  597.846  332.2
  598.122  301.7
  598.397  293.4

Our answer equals 0.14 nm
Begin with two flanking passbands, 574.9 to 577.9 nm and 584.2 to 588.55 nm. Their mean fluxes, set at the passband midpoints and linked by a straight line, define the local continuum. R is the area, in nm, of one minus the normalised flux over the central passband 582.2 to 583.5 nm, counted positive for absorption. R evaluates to 0.06 nm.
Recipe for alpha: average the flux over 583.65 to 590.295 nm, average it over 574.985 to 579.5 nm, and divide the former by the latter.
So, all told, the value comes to 1.01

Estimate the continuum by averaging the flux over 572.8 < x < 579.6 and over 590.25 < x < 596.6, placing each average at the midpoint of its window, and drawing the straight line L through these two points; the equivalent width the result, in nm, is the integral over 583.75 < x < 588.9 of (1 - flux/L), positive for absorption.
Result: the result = -0.190 nm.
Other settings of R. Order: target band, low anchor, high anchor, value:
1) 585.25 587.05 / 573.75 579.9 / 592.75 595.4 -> 0.04 nm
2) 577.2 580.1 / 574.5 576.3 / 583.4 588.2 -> 0.12 nm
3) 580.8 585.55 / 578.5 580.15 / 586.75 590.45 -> 0.09 nm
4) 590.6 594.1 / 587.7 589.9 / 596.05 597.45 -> 0.02 nm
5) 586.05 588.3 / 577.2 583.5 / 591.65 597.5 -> -0.11 nm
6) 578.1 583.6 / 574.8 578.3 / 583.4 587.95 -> 0.13 nm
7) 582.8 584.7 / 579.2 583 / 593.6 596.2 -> 0.05 nm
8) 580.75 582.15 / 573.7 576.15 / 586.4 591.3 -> 0.04 nm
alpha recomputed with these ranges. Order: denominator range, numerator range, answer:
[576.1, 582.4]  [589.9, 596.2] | 0.99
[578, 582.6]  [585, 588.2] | 1.04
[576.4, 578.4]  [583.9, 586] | 1.06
